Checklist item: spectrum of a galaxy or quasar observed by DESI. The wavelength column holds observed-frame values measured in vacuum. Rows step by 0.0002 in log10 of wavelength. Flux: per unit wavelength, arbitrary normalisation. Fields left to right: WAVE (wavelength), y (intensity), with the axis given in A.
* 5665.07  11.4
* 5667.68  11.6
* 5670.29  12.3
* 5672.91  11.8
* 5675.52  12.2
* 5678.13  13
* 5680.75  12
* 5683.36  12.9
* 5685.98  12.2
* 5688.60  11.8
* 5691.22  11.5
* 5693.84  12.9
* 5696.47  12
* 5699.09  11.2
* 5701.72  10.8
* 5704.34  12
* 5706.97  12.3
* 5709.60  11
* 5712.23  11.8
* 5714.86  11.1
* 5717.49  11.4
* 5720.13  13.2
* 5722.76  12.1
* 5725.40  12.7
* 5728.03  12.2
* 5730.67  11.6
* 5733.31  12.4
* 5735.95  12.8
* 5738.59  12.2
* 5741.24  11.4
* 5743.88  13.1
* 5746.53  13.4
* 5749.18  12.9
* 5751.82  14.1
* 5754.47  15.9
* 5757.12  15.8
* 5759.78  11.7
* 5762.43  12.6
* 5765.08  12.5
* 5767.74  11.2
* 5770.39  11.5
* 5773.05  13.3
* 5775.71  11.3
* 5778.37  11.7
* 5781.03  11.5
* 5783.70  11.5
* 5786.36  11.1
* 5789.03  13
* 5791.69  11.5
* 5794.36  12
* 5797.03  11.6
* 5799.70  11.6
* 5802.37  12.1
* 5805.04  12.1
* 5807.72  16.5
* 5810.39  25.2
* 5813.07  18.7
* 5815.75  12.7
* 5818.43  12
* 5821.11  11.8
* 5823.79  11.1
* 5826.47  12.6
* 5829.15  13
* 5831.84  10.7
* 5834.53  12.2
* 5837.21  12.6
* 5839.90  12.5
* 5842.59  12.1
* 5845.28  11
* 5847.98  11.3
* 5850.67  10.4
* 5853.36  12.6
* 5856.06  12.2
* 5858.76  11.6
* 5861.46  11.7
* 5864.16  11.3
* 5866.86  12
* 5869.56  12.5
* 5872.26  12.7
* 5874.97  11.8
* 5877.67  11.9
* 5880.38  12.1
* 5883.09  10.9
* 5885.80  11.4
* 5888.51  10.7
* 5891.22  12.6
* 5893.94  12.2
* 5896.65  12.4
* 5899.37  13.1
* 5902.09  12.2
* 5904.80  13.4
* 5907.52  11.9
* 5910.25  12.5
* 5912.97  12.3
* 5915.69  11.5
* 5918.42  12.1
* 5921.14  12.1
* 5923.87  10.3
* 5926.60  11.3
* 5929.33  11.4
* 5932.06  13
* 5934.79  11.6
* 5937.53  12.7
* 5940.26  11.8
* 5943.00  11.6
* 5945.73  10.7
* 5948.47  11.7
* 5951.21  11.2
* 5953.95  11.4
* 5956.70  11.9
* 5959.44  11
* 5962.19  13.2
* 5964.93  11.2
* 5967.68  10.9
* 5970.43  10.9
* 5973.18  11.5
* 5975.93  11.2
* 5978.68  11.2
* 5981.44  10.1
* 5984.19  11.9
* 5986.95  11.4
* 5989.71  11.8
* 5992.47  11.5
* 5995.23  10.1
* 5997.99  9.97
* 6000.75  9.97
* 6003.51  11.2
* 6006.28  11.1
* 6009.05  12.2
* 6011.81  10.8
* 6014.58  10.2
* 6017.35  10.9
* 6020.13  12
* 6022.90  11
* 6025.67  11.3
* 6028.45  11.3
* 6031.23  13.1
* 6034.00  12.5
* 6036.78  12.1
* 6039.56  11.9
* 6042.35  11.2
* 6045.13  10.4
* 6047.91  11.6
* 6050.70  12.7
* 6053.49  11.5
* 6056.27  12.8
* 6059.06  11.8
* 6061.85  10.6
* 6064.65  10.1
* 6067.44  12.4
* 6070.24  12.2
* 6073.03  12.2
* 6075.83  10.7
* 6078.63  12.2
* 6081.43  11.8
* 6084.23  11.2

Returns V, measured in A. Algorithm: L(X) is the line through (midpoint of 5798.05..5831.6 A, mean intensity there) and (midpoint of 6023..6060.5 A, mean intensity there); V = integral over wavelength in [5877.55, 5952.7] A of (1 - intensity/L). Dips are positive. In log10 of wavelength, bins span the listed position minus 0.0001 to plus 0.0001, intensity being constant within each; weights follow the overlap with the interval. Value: 6.6 A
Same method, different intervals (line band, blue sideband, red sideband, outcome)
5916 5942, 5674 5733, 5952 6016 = -1.1 A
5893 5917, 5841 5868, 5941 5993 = -1.8 A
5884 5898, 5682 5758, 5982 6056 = 0.0 A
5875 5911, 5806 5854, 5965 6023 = 1.0 A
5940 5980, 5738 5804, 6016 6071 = 1.6 A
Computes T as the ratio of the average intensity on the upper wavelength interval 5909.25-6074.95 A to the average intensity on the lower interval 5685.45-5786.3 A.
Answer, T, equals 0.9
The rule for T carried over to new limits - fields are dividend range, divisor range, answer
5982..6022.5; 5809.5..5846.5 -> 0.83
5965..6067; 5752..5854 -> 0.89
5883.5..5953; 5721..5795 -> 0.95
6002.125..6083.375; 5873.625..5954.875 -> 0.98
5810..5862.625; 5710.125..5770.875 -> 1.01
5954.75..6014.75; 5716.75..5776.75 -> 0.88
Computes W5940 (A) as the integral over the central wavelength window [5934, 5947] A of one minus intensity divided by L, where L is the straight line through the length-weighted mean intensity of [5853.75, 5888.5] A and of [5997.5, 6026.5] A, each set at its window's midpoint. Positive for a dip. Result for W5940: -0.3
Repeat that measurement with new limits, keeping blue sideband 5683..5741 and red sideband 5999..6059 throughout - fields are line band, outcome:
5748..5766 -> -2.7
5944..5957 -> 0.3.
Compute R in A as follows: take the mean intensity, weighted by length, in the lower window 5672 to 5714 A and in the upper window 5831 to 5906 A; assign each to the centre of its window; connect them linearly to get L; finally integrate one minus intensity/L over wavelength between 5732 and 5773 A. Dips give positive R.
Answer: -3.3 A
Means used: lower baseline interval 12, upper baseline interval 11.9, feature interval 12.9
